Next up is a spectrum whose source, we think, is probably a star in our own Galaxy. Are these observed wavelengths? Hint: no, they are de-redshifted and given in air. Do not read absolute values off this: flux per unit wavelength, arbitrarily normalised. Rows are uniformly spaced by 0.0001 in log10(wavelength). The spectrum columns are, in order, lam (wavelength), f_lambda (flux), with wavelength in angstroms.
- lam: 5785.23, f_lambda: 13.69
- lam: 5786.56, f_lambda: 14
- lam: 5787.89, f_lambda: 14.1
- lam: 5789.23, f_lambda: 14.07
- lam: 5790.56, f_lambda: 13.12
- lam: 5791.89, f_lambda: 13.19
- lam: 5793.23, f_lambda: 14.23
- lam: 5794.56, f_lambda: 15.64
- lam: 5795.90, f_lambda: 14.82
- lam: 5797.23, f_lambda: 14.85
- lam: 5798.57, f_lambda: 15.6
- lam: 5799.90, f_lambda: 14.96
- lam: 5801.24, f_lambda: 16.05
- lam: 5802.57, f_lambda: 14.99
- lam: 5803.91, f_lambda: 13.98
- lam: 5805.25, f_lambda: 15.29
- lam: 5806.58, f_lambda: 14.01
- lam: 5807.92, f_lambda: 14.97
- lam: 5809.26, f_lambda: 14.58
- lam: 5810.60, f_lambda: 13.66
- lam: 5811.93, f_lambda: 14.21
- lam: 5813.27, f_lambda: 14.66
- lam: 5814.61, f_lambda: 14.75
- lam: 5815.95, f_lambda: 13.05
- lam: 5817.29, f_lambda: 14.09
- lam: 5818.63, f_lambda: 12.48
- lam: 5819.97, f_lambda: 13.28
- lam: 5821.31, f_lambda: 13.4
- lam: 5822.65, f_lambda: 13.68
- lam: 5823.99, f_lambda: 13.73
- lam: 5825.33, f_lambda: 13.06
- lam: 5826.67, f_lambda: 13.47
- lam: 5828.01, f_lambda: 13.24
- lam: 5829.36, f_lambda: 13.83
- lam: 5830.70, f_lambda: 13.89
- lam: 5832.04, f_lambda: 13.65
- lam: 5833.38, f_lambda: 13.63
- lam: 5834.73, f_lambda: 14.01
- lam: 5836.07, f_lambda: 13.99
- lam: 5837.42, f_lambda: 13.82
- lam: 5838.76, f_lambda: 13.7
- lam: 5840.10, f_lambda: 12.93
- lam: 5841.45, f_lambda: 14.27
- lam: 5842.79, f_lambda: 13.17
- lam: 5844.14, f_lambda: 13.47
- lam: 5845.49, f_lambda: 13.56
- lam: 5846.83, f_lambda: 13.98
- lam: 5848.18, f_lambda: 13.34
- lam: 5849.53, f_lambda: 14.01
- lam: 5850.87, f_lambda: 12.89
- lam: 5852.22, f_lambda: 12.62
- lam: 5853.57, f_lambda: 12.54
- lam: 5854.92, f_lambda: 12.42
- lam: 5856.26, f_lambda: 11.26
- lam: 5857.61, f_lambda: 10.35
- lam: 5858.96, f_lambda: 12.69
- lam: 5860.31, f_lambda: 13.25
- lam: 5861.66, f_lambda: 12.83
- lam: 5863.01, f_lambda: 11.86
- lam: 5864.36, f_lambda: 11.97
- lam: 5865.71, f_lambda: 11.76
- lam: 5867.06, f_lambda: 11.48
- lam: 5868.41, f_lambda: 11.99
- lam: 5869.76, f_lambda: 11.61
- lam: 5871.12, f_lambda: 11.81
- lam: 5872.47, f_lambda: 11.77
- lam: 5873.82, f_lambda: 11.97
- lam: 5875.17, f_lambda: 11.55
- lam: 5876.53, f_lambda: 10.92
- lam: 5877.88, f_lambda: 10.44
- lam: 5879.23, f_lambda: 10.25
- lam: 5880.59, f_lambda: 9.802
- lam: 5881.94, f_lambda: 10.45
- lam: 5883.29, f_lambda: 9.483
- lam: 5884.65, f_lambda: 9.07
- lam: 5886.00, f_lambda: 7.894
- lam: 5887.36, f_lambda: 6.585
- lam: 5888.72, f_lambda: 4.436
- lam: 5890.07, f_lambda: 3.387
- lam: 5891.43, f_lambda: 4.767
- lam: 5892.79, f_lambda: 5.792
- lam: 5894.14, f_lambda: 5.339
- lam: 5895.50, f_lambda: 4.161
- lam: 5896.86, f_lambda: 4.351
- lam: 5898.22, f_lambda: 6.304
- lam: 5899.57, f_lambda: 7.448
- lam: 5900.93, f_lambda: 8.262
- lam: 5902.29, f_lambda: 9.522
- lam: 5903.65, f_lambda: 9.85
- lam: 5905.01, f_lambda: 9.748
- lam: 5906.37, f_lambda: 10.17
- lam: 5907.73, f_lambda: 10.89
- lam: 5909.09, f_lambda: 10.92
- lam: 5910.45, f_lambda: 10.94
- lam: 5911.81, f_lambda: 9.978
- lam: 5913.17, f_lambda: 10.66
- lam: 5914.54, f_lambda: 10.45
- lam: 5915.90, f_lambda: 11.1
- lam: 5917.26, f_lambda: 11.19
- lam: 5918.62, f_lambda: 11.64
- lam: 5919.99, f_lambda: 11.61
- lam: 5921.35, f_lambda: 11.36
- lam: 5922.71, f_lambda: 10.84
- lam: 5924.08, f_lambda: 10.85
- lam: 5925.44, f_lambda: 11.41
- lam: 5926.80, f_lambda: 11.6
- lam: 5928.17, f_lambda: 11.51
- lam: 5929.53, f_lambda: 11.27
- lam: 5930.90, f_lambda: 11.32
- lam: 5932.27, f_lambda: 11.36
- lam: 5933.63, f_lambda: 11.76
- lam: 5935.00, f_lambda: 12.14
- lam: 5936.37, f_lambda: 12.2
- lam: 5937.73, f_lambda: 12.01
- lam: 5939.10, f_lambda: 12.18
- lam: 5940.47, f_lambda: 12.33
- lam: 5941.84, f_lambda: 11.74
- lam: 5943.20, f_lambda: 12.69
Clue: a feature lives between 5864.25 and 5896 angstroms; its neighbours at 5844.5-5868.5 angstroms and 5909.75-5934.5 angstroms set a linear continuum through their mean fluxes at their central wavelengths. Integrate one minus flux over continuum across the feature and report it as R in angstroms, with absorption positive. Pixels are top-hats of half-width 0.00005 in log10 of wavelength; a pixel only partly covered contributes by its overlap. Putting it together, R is 7.9 angstroms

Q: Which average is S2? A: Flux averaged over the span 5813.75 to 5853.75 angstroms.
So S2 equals 13.5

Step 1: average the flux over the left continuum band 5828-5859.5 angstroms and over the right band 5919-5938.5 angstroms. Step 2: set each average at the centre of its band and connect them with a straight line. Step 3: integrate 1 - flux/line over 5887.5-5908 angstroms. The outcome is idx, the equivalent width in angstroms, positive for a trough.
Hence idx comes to 8.9 angstroms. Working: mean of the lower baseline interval 13.2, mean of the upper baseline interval 11.5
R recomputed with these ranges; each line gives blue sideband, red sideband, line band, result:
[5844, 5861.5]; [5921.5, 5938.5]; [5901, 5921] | 2.1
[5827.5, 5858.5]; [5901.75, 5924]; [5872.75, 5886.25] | 1.8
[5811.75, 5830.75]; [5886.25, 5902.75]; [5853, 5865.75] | -3.4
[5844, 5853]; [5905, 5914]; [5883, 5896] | 6.2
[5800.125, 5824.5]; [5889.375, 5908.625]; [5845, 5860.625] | -2.6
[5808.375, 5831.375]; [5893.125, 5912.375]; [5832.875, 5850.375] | -1.9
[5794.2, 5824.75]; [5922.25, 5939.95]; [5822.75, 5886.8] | 4.9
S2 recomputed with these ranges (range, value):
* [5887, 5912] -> 7.49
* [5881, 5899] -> 6.37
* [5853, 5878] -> 11.8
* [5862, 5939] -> 9.95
